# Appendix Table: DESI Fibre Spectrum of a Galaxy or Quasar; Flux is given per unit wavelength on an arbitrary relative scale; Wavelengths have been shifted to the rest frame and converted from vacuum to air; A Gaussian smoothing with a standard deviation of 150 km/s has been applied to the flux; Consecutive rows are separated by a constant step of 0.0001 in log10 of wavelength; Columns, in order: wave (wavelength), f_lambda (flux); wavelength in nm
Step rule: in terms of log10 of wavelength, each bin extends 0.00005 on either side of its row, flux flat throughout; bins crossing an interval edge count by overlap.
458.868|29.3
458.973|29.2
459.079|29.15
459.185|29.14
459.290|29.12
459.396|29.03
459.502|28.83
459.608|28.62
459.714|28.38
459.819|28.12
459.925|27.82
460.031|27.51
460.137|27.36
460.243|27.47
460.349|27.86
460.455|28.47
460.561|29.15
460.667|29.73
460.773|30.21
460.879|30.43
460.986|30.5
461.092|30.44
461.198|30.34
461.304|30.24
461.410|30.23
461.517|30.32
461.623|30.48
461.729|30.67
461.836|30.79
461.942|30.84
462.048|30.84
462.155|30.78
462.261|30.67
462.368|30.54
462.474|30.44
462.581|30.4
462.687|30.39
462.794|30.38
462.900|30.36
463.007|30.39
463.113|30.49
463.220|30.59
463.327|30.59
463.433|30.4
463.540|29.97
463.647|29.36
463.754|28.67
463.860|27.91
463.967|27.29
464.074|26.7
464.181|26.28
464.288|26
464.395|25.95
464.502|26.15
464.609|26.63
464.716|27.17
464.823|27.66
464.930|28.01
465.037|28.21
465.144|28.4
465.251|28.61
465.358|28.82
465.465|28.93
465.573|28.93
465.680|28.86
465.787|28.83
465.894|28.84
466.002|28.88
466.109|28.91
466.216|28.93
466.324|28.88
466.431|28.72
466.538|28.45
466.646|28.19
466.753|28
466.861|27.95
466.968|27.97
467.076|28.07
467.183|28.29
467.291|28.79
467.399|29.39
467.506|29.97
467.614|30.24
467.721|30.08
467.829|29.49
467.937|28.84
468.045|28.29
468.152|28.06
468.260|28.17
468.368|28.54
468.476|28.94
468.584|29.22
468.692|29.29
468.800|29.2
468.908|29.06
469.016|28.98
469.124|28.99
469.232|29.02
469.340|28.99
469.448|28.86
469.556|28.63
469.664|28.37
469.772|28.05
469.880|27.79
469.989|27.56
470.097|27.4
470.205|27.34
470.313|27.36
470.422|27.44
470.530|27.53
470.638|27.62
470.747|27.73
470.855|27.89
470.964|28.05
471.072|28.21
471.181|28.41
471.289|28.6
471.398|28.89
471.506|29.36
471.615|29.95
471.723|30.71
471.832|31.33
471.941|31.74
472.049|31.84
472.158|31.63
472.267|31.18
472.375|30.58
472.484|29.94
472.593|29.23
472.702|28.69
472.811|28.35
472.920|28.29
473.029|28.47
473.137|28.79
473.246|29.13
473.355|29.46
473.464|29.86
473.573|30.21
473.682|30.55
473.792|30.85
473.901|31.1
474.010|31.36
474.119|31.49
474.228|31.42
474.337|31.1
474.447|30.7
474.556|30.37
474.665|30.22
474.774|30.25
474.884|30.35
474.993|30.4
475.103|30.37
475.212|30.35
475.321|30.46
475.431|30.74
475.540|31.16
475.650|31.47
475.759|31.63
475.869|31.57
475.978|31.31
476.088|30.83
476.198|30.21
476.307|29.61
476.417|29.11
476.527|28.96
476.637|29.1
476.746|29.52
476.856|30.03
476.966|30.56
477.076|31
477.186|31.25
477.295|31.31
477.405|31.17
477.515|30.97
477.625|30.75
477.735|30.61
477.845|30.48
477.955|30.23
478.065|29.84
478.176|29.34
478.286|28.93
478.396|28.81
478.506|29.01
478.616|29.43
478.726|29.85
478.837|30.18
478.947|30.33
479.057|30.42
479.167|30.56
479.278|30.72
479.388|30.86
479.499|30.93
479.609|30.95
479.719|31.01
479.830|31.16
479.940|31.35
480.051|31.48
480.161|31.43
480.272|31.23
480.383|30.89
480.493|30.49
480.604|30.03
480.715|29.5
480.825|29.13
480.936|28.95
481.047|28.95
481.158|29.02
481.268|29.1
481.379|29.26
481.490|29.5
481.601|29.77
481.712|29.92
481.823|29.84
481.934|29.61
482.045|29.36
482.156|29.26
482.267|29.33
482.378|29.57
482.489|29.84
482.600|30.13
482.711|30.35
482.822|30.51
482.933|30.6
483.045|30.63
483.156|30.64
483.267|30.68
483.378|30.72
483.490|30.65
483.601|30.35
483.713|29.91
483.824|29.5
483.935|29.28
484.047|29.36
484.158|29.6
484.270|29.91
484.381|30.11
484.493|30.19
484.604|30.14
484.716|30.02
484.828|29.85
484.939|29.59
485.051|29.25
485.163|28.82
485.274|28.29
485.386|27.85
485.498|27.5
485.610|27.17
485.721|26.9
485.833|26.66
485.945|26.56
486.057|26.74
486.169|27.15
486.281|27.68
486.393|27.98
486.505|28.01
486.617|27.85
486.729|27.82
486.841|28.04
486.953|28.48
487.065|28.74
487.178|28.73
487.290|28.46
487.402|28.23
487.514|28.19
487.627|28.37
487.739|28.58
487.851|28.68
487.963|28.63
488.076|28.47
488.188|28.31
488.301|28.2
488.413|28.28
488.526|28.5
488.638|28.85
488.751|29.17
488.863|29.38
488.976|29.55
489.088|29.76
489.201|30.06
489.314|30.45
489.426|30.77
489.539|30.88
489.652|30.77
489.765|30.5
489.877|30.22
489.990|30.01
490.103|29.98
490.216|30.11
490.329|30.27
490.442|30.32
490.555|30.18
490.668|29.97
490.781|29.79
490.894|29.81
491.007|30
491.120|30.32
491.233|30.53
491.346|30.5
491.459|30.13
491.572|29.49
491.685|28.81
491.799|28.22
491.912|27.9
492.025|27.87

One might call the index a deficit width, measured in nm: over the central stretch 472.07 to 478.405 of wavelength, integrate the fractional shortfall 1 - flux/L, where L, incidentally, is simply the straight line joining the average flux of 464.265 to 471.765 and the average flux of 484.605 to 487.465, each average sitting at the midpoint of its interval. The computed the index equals -0.44 nm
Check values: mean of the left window 28.4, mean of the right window 28.1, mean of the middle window 30.3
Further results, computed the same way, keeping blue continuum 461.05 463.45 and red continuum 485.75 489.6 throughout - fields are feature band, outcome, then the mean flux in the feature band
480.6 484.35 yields -0.11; 29.8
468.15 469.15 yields 0.04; 28.9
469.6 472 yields 0.11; 28.5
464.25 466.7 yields 0.17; 28.1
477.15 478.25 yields -0.05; 30.6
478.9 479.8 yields -0.05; 30.7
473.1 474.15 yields -0.02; 30.3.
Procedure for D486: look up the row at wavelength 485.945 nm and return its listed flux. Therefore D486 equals 26.56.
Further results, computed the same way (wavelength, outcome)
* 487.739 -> 28.58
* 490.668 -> 29.97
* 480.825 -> 29.13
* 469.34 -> 28.99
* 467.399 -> 29.39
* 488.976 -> 29.55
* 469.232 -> 29.02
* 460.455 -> 28.47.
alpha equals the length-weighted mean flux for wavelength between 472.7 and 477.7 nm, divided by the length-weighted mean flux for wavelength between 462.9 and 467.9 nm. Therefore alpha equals 1.06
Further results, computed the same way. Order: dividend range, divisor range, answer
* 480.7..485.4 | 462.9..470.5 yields 1.04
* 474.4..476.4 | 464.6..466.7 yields 1.08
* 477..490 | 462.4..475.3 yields 1.02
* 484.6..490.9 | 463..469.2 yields 1.01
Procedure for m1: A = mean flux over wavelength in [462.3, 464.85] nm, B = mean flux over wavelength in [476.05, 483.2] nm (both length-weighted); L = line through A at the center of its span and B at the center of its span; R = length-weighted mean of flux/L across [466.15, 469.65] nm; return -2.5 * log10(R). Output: 0.01 mag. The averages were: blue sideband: 28.8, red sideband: 30.1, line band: 28.8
